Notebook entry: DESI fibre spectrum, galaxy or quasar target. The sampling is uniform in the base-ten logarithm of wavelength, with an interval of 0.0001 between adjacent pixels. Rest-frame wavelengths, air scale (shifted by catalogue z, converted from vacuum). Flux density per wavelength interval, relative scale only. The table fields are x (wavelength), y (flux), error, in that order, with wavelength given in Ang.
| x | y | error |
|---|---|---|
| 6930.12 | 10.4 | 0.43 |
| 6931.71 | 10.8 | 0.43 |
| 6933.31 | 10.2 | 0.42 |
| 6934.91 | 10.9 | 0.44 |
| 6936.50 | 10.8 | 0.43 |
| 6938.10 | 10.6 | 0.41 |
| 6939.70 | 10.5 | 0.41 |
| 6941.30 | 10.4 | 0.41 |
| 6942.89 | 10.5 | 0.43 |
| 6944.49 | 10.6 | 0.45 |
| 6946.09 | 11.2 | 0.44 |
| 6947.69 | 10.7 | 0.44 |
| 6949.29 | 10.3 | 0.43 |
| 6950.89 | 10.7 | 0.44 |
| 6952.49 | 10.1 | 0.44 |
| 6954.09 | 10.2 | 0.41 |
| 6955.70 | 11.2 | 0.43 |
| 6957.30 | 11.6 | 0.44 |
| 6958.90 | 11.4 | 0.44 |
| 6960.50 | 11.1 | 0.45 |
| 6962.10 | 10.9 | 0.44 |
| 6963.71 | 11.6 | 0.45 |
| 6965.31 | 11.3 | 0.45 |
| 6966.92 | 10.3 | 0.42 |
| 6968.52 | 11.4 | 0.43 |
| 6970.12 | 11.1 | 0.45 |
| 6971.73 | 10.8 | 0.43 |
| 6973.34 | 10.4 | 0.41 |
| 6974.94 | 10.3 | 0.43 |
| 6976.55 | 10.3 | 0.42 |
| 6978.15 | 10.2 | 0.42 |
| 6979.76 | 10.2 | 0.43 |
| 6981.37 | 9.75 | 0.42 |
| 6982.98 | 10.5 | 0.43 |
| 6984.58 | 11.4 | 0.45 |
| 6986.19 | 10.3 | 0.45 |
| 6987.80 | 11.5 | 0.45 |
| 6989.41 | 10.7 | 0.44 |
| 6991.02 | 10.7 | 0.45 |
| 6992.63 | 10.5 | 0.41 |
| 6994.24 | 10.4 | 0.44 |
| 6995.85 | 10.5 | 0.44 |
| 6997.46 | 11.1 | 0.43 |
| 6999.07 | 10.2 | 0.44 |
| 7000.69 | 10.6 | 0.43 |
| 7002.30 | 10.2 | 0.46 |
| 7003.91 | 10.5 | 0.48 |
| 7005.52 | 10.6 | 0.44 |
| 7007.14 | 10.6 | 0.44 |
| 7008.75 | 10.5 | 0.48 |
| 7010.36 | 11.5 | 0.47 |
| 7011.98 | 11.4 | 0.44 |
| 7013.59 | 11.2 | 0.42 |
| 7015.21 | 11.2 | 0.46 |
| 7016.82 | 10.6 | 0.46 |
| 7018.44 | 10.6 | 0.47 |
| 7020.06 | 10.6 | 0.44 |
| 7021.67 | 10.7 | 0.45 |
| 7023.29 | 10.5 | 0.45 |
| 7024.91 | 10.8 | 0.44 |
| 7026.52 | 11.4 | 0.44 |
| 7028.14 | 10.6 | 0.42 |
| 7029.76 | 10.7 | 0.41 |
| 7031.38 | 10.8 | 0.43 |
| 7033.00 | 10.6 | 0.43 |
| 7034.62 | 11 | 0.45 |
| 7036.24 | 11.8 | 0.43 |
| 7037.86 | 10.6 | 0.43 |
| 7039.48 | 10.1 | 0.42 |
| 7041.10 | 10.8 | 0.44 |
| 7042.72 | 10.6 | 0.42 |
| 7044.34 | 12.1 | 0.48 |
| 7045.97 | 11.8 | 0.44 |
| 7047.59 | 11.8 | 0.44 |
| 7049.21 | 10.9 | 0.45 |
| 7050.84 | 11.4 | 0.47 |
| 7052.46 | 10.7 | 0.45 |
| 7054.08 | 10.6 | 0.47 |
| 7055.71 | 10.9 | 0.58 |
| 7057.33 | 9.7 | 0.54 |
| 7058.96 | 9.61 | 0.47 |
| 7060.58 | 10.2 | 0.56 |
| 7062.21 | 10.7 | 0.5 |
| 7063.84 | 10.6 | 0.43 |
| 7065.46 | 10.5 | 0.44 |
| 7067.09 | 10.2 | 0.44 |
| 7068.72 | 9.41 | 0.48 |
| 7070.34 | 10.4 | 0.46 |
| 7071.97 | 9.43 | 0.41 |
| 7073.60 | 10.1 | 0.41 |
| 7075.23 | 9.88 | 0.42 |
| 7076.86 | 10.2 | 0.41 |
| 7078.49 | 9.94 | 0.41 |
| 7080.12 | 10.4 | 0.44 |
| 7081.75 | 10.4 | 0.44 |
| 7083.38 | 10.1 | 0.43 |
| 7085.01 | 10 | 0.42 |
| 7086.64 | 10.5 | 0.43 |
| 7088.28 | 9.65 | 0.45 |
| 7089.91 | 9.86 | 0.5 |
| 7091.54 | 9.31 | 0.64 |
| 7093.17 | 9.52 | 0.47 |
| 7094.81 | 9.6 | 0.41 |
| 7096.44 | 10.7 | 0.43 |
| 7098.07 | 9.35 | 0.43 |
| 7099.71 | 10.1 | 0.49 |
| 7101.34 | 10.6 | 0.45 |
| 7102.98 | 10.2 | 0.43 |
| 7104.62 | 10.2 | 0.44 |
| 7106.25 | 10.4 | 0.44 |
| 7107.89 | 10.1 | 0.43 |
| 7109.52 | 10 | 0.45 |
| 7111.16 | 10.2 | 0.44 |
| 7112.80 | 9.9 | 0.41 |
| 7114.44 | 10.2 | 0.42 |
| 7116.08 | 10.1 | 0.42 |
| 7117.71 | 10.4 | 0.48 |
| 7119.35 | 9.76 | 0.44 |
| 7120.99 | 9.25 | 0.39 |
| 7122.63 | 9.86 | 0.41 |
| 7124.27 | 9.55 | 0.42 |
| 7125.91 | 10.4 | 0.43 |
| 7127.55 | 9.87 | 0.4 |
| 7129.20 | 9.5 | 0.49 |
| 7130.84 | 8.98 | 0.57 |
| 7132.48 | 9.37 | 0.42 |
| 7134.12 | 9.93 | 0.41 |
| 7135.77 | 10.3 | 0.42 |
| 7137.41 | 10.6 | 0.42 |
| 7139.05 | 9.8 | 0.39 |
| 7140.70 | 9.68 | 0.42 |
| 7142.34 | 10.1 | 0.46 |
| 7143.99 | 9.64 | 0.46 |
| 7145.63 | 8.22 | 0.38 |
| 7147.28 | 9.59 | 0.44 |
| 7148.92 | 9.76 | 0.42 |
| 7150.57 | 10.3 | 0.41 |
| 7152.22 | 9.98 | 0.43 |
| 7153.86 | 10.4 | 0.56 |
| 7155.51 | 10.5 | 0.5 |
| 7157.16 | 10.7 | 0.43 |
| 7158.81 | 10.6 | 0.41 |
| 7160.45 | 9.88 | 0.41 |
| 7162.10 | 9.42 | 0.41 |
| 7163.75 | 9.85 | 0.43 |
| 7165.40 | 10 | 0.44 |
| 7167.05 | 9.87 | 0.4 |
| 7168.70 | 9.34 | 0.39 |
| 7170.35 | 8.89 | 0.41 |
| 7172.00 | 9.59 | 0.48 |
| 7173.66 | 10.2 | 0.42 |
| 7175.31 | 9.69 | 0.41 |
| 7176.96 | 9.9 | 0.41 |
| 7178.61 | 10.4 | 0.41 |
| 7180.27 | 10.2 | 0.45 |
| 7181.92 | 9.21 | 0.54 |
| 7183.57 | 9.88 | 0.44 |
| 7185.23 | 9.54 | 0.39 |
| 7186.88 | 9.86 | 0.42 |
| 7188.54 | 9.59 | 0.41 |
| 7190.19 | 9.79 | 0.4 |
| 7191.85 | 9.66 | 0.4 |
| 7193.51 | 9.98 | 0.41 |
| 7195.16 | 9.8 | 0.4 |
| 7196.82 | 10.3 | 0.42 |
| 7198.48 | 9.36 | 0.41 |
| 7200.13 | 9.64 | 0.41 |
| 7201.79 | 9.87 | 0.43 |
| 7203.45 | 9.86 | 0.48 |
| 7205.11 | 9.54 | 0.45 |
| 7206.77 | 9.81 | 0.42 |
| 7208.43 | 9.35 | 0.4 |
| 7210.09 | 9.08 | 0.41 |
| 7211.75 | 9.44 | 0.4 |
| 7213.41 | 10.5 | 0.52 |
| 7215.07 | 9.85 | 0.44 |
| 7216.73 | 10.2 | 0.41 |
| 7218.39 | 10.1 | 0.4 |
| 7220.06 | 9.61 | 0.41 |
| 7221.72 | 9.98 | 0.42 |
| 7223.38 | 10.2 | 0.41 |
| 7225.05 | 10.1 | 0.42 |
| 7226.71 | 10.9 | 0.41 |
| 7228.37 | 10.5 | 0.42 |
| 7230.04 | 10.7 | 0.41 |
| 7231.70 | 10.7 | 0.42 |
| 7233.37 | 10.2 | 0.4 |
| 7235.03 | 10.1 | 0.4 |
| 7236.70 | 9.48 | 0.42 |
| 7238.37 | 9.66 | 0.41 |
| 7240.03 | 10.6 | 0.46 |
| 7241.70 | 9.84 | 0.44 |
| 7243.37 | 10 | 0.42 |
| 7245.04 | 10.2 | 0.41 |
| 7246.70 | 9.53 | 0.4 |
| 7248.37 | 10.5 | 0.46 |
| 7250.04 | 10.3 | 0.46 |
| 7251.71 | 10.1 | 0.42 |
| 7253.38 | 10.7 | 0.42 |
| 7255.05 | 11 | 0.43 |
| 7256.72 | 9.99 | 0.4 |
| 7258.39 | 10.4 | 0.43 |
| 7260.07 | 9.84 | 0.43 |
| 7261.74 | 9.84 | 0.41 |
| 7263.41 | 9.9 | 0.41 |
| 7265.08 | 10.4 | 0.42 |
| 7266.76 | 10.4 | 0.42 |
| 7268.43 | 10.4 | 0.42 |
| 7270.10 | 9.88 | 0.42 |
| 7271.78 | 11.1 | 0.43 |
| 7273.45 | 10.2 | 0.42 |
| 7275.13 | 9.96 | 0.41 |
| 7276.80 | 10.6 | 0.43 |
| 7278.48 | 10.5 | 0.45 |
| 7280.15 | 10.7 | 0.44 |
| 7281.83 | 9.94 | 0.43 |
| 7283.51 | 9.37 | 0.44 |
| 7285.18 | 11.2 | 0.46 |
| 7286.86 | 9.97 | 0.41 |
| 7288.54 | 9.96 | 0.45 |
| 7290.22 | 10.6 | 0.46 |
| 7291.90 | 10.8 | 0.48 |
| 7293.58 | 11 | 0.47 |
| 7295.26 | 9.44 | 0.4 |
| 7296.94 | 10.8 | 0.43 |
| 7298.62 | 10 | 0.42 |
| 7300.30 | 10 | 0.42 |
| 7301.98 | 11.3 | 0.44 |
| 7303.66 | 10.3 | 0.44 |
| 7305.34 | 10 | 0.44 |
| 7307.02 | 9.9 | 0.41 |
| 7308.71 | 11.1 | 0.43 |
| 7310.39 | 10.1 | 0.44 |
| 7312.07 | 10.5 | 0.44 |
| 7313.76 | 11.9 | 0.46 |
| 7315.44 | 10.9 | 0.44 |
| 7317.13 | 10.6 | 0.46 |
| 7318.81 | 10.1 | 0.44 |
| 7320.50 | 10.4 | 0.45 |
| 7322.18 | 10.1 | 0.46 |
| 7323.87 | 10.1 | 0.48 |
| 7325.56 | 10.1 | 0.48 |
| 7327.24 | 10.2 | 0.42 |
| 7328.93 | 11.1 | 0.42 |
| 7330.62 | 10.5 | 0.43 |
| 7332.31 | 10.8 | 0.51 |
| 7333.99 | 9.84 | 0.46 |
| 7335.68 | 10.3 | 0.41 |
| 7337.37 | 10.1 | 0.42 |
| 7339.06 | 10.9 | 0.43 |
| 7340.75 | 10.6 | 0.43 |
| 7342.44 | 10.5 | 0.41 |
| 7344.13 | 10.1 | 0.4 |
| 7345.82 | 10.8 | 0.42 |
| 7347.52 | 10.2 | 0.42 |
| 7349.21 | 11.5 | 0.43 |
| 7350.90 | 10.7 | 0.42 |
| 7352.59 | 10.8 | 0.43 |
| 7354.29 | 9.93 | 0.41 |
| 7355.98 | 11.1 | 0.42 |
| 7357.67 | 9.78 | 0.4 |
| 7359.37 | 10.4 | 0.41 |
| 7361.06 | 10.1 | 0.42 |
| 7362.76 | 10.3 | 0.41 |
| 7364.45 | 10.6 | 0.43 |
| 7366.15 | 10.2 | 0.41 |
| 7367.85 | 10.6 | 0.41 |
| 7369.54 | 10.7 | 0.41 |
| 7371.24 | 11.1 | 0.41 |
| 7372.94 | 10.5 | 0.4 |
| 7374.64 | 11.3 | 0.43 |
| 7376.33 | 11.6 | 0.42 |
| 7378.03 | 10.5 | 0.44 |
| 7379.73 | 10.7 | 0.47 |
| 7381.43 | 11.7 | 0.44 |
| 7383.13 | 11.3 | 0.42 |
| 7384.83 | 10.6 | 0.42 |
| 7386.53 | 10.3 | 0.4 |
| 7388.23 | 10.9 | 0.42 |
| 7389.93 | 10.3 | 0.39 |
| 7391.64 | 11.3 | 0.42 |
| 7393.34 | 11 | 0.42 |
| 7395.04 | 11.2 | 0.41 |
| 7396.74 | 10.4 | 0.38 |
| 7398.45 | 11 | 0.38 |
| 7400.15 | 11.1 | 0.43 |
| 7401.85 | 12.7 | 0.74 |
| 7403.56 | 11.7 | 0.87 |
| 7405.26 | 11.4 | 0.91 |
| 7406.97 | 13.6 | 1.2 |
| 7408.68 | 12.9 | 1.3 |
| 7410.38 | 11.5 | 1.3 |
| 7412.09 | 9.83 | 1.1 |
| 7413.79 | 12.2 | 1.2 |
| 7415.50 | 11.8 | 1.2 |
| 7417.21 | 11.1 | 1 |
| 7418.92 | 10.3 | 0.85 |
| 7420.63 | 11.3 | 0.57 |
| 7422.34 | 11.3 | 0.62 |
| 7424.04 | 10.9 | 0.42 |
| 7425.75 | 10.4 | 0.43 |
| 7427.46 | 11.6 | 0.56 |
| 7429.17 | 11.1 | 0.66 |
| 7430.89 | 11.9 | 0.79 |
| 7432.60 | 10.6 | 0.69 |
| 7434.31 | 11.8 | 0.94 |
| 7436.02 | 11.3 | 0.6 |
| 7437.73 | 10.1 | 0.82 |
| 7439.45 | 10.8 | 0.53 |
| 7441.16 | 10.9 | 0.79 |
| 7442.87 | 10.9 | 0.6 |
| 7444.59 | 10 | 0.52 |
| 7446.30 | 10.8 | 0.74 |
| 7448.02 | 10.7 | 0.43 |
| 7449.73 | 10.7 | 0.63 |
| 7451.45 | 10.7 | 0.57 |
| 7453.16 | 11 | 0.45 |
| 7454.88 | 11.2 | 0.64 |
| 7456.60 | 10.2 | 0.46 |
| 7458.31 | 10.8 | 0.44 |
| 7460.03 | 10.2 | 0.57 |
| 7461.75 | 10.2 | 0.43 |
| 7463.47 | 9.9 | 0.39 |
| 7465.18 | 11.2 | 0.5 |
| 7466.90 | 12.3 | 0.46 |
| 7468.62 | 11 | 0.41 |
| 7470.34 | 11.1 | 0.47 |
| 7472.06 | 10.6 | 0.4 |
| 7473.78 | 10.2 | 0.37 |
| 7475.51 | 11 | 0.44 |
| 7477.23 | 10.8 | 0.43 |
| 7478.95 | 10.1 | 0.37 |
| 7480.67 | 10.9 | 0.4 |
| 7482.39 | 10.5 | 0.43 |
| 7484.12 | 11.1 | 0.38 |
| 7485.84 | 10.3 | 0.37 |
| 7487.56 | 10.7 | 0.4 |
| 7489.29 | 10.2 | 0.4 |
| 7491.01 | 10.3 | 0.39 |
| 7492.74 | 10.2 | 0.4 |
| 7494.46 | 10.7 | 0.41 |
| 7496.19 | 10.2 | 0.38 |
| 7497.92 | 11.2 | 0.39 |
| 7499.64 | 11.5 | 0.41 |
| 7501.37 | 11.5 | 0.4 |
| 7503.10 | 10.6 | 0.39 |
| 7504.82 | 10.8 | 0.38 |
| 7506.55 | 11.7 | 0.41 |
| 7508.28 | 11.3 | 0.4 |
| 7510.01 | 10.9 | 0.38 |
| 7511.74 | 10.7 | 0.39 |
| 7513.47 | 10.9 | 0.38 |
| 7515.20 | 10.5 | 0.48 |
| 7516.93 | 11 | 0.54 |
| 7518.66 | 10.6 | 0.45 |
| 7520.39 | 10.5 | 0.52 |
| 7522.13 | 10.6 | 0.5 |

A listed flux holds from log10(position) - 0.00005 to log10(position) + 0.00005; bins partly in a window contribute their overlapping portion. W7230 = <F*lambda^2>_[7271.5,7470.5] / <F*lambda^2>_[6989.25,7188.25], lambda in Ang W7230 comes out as 1.1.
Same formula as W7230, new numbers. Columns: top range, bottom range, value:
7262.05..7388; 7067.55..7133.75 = 1.12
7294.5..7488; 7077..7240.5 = 1.16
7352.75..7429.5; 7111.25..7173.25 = 1.20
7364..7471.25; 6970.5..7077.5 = 1.16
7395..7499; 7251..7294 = 1.11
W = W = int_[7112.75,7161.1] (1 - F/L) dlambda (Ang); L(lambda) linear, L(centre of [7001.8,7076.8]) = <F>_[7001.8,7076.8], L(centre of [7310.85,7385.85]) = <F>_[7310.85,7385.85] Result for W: 3.4 Ang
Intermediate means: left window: 10.7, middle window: 9.91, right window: 10.6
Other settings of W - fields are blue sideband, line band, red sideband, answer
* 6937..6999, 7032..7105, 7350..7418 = 2.7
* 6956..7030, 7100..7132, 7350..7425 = 2.6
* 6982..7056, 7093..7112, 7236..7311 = 1.0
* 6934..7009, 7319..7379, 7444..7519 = 1.2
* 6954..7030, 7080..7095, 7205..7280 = 0.9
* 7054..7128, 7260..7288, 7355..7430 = 1.1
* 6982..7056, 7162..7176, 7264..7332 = 1.3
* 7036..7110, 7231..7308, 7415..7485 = 2.6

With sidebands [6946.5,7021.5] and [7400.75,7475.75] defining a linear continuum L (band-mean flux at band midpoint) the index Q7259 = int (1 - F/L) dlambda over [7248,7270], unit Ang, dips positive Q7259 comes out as 1.36 Ang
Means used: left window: 10.7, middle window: 10.3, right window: 11.1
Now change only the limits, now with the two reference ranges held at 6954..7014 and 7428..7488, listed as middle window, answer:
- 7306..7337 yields 0.9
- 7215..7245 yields 1.7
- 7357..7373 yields 0.5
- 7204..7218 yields 1.4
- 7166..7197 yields 2.9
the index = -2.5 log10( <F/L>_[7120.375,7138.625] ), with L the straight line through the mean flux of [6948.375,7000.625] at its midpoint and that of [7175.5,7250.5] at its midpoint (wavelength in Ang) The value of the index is 0.05 mag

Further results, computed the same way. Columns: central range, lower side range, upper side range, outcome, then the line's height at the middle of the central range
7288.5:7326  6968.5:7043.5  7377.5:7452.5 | 0.06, 11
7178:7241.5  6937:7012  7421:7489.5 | 0.09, 10.8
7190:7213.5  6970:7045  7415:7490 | 0.11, 10.8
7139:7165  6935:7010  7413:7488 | 0.09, 10.8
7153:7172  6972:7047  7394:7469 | 0.10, 10.9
